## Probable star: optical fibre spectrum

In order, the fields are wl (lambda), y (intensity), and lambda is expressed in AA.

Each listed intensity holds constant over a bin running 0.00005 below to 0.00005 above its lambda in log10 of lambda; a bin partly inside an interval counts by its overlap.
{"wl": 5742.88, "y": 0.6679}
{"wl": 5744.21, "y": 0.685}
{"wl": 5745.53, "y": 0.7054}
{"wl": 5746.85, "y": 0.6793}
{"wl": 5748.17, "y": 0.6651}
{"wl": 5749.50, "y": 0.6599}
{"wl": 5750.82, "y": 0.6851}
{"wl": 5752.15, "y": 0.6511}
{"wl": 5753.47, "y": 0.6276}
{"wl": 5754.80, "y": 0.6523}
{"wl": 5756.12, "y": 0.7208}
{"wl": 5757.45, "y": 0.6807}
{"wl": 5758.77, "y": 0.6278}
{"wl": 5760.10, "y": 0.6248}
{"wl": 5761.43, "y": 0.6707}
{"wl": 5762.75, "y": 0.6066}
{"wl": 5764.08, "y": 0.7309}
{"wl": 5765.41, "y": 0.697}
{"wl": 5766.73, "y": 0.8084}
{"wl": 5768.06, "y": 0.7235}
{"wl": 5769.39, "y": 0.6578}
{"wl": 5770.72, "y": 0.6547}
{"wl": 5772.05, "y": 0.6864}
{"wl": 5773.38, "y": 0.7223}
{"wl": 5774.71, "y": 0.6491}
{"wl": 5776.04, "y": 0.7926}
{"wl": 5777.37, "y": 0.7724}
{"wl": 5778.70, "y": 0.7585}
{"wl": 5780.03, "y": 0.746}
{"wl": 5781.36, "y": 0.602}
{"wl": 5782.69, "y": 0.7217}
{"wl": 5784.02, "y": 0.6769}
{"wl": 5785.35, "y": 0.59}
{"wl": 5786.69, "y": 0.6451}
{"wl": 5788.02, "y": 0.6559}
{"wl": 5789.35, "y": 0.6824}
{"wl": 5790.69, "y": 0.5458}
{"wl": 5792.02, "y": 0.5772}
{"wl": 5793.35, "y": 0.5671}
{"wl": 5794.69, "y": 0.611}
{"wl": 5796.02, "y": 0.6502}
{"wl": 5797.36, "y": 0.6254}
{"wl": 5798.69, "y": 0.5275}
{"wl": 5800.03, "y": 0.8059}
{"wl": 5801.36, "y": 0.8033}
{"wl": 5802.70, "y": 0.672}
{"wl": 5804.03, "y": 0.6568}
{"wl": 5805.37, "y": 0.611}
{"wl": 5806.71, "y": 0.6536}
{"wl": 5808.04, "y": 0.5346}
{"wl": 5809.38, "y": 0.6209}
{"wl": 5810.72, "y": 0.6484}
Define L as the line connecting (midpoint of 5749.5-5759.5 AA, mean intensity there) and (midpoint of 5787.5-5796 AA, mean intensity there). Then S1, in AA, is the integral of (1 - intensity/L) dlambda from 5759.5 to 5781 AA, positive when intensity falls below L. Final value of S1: -2.2 AA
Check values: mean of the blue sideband 0.663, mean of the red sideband 0.609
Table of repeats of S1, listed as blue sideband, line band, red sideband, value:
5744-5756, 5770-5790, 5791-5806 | -1.1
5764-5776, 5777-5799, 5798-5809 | 1.2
